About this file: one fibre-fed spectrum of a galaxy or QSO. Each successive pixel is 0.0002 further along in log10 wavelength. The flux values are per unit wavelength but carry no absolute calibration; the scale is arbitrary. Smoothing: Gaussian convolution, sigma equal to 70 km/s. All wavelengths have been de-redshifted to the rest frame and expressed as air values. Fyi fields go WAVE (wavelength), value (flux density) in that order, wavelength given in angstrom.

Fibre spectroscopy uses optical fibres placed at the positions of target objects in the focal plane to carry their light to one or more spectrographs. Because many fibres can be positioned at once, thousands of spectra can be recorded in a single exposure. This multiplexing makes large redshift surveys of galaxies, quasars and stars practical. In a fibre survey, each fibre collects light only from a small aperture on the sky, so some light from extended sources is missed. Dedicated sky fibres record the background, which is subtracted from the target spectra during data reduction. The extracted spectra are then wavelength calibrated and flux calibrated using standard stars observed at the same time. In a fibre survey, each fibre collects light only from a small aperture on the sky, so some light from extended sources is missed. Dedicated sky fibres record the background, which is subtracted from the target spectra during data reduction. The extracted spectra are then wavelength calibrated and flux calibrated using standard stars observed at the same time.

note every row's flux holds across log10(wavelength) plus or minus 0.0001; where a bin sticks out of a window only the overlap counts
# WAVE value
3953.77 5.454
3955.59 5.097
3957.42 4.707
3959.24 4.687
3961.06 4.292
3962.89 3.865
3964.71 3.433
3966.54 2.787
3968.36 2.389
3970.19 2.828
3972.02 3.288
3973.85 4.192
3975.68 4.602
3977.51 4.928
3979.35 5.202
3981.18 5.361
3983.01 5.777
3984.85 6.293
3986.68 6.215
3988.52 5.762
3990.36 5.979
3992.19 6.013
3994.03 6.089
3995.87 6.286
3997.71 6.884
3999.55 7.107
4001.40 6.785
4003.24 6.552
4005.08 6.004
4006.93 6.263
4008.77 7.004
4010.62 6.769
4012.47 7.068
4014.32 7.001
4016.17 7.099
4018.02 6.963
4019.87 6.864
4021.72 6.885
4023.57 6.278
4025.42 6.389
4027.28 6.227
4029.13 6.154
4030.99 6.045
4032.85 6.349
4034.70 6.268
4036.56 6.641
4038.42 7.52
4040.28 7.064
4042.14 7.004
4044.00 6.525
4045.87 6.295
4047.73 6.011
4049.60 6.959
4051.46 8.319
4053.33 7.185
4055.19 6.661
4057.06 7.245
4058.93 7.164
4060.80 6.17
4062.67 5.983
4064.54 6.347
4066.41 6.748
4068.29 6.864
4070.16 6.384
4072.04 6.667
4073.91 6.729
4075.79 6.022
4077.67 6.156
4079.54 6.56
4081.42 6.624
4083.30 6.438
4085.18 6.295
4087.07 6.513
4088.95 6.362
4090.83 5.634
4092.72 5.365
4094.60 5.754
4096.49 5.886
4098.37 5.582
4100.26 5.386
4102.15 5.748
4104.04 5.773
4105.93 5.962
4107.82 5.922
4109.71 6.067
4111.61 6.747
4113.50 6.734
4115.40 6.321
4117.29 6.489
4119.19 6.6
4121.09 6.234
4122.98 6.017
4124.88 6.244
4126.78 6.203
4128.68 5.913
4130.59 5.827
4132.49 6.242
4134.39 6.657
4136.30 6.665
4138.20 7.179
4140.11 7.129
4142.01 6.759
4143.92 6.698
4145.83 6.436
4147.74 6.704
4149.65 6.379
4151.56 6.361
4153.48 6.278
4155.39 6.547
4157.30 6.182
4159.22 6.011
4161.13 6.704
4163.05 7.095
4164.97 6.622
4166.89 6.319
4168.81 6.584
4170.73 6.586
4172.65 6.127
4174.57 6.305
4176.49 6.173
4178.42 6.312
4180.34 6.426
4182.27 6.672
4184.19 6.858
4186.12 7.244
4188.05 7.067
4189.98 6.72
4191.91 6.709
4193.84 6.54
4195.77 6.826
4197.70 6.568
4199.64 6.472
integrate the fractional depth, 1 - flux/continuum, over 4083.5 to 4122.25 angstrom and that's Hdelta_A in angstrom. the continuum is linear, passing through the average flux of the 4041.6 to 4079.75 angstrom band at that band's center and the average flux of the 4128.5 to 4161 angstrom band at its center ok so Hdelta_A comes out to 2.9 angstrom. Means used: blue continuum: 6.66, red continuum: 6.49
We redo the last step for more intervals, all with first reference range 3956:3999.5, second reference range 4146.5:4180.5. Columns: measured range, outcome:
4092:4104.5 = 0.5 angstrom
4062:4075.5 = -2.1 angstrom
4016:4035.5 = -4.3 angstrom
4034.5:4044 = -2.6 angstrom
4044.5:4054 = -2.5 angstrom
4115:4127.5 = -0.4 angstrom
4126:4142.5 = -0.8 angstrom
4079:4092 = -1.2 angstrom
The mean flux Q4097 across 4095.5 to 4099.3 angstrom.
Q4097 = 5.74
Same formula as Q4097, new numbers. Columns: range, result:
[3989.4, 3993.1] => 6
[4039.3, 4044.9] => 6.88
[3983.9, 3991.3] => 6.06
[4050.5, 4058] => 7.36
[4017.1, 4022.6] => 6.91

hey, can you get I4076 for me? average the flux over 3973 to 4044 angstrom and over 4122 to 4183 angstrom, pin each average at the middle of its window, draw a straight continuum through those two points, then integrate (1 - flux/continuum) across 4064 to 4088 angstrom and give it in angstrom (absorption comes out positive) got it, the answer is -0.42 angstrom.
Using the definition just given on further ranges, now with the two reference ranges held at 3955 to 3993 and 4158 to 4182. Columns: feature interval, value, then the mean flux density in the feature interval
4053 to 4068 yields -3.4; 6.68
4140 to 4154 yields -0.8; 6.57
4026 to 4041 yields -3.8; 6.52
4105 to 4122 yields -1.2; 6.34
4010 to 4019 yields -3.5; 6.98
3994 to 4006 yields -4.1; 6.56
